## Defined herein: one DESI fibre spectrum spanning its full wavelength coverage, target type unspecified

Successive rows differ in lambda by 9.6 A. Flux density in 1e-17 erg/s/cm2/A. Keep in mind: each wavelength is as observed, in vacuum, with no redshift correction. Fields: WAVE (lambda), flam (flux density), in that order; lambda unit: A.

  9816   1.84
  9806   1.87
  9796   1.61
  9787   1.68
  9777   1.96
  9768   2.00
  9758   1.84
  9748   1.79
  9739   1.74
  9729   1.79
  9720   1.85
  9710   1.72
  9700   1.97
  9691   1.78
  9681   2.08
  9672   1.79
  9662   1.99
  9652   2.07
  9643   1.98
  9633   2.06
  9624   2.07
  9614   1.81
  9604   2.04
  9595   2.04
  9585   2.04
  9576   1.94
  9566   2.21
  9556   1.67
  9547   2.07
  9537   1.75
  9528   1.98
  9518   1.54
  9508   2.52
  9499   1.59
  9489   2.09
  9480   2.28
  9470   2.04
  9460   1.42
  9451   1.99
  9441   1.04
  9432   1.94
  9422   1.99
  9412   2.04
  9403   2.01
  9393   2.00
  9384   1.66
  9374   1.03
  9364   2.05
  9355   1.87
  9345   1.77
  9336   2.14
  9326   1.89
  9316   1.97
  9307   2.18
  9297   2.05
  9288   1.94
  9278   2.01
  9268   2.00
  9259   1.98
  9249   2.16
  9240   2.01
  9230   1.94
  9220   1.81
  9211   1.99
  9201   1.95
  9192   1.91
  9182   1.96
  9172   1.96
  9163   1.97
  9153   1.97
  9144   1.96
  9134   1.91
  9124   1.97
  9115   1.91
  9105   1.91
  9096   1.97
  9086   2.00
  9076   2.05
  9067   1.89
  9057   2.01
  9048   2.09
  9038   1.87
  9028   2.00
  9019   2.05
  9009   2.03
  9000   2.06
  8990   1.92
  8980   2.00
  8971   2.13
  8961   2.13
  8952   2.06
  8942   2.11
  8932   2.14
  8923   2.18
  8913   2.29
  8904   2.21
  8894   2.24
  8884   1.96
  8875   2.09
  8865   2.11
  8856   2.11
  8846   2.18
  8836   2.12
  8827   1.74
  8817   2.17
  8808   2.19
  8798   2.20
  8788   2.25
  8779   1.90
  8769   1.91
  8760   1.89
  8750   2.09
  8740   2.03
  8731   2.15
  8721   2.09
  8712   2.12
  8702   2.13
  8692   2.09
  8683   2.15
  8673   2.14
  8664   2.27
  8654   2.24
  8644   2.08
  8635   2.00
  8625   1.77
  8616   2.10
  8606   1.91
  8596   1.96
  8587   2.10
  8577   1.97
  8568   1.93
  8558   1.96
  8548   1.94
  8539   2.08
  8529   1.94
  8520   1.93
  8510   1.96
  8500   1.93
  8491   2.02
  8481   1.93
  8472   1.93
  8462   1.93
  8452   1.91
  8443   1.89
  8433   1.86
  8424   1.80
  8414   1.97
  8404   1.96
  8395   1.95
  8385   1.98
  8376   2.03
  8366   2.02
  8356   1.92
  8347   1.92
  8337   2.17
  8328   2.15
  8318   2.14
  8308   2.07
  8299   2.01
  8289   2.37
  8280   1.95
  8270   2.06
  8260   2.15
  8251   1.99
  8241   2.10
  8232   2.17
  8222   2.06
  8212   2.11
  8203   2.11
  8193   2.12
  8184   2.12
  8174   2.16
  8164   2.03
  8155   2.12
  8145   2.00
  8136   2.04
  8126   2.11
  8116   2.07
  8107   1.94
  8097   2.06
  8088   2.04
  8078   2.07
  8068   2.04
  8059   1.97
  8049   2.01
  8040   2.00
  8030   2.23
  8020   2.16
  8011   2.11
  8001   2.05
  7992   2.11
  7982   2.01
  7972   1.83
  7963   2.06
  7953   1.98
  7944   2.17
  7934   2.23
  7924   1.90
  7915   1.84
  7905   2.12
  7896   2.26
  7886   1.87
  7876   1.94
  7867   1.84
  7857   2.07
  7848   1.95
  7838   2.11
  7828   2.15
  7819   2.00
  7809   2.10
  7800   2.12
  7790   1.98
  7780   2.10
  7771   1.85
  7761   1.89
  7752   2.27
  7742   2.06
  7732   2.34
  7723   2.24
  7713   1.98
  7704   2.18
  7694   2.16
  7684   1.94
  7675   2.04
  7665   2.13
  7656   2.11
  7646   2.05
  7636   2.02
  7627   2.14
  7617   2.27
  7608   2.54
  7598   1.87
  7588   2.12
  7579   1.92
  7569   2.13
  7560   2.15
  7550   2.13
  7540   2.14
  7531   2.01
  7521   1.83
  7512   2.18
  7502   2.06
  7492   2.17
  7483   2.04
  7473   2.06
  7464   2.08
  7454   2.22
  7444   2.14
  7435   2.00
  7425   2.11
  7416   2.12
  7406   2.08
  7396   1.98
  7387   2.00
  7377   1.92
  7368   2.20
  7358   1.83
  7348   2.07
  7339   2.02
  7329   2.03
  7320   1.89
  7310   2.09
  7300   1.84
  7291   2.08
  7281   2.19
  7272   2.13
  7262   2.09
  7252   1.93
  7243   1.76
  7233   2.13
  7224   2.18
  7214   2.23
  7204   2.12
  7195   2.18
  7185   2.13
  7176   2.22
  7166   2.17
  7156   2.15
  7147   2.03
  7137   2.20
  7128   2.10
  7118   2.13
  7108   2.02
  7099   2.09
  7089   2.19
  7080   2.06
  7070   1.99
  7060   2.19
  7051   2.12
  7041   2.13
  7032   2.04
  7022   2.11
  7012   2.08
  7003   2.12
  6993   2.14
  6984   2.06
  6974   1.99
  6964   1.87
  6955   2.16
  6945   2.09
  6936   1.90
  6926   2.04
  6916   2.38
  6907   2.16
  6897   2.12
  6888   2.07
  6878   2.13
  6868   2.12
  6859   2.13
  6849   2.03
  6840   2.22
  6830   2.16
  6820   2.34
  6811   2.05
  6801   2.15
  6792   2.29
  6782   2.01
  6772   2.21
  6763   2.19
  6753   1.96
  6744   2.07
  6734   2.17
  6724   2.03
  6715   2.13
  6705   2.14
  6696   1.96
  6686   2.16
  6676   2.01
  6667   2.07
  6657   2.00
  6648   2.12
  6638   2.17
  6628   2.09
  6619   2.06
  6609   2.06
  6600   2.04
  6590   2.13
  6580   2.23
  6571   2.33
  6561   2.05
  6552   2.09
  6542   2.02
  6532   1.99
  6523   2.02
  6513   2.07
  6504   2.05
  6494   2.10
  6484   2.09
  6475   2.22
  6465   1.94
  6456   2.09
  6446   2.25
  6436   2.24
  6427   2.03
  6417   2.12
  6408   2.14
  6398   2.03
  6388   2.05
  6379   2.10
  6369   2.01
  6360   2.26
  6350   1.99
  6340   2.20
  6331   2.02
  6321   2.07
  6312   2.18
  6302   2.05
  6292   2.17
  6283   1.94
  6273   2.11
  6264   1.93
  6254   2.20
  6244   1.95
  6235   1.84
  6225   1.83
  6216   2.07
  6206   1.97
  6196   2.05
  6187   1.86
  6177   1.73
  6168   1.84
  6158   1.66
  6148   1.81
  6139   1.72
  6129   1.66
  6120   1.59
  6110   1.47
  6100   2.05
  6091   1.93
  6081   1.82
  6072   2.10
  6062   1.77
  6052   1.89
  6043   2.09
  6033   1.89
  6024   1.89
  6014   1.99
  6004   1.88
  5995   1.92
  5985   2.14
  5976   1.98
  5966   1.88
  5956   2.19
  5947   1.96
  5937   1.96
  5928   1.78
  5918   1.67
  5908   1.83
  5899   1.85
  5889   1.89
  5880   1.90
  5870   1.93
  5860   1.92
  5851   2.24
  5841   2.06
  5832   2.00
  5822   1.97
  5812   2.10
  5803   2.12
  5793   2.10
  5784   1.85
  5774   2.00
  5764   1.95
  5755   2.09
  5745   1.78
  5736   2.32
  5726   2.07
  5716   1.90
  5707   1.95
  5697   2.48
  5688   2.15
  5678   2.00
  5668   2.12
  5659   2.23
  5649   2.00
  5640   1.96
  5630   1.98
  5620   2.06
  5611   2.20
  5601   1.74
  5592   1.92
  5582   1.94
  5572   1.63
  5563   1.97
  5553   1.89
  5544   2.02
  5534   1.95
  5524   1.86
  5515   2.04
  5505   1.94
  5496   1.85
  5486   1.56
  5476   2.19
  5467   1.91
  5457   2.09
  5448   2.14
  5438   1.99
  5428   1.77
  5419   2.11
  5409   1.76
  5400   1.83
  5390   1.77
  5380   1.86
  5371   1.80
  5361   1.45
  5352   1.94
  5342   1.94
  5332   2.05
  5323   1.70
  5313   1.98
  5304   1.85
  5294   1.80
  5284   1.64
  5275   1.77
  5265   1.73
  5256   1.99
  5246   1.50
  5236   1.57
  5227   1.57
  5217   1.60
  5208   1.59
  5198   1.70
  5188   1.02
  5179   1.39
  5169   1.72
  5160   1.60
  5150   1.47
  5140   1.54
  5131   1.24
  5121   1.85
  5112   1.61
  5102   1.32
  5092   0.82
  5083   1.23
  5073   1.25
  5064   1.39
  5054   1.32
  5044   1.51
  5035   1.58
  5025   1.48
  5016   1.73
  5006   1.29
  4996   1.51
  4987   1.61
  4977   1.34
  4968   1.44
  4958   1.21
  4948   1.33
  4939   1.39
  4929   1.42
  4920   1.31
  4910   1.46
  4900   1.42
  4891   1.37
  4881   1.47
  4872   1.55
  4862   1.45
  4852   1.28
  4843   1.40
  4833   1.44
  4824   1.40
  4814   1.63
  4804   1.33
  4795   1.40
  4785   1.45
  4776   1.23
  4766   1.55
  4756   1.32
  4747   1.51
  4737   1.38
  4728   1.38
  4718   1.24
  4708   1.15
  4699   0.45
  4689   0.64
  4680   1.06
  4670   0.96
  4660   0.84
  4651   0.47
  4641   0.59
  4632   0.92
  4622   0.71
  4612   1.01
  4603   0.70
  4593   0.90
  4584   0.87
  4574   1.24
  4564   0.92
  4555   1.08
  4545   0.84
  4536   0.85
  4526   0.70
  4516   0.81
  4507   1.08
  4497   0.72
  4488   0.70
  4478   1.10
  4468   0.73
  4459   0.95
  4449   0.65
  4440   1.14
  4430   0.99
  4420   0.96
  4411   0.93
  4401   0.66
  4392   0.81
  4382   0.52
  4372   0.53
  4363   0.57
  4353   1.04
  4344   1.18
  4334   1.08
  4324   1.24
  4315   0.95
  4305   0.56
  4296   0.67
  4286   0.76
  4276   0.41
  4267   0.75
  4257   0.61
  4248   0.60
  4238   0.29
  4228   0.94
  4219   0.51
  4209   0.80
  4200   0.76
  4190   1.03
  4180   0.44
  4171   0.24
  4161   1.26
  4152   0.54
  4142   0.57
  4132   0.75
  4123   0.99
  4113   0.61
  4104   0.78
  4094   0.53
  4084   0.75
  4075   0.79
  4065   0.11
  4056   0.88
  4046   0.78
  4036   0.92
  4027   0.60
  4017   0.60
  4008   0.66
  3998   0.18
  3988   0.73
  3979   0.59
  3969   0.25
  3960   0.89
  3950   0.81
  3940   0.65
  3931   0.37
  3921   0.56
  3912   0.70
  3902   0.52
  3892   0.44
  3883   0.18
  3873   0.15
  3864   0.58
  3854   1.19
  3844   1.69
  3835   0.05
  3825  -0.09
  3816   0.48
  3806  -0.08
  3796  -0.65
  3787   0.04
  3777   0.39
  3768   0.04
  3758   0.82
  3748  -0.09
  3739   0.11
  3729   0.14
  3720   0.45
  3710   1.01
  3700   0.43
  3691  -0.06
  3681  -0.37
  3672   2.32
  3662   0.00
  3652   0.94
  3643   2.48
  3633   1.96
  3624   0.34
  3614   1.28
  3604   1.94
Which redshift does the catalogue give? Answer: 0.182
